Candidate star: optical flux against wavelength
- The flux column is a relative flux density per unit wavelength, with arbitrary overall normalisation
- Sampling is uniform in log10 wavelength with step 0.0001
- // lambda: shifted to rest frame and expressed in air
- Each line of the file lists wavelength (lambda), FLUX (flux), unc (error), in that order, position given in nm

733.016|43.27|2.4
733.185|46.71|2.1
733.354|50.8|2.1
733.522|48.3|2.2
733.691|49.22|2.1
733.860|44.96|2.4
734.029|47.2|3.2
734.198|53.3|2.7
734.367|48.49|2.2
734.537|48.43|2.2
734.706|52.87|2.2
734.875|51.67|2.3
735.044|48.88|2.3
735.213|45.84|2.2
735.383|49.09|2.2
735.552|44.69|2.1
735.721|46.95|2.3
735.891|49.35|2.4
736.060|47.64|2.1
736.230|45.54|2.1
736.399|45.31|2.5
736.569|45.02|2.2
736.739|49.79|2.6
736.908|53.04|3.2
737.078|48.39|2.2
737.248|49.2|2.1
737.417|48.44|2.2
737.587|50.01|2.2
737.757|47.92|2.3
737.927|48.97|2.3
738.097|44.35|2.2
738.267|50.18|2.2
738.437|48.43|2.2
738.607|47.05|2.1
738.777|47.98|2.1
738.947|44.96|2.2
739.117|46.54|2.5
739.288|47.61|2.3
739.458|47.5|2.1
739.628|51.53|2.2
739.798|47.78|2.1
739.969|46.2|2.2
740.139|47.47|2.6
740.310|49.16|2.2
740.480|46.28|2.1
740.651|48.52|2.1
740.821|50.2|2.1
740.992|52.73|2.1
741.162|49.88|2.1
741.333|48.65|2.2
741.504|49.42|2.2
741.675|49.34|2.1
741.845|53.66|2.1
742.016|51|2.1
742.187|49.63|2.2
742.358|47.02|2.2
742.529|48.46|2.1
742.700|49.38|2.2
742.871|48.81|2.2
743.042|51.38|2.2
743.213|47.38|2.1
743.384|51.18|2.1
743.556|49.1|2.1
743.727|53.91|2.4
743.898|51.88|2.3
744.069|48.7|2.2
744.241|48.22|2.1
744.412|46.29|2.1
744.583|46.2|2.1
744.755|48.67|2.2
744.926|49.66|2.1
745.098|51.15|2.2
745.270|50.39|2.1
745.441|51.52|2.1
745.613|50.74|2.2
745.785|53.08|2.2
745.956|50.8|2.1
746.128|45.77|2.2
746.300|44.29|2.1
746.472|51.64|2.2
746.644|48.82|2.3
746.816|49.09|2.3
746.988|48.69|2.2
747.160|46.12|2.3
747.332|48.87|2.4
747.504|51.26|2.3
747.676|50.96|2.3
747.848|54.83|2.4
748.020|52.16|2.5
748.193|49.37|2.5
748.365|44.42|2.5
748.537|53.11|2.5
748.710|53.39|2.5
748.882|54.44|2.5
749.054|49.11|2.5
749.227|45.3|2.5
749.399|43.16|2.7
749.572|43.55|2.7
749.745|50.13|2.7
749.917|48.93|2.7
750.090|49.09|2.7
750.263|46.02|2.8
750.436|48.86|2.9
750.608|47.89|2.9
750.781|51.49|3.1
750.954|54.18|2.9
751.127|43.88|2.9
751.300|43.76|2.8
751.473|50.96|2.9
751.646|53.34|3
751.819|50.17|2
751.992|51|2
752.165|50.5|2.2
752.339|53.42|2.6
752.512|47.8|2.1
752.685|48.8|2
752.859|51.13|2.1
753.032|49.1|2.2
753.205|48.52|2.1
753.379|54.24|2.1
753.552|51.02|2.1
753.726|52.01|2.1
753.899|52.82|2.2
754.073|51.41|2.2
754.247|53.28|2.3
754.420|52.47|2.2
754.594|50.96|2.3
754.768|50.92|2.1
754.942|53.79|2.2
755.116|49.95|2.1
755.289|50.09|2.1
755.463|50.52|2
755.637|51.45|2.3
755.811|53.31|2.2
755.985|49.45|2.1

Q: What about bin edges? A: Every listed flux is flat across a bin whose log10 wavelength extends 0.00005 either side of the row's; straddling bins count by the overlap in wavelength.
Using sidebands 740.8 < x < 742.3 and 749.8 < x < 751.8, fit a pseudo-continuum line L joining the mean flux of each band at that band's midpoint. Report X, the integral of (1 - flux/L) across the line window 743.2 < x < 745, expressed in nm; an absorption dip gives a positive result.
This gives 0.03 nm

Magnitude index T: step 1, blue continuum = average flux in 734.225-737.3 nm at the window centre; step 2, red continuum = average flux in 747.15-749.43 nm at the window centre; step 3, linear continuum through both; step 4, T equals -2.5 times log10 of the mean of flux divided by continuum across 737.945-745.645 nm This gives 0.004 mag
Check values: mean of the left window 48.4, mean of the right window 50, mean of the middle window 49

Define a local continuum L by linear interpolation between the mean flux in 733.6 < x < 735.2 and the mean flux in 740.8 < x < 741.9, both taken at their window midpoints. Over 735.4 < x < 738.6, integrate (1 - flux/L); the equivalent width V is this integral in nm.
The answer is 0.11 nm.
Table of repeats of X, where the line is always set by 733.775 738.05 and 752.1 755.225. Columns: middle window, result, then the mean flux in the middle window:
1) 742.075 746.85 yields 0.03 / 49.4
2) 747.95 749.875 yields 0.06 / 48.9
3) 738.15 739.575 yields 0.04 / 47.6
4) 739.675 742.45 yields 0.00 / 49.2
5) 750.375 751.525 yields 0.05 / 48.7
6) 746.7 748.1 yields 0.00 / 50.2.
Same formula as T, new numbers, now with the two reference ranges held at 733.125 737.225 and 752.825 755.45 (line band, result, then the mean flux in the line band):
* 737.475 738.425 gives 0.01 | 48.3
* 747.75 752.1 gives 0.03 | 49.3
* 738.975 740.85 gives 0.03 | 47.9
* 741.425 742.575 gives -0.01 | 49.8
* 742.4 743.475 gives 0.01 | 49.3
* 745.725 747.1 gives 0.03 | 48.9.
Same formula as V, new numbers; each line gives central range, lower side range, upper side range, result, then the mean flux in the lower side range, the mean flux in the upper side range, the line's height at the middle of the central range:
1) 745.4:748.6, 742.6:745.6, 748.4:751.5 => -0.04 nm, 49.7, 48.6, 49.1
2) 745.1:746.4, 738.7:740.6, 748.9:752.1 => -0.04 nm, 47.6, 48.5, 48.1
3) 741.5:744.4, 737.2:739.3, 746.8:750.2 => -0.08 nm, 47.8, 49.3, 48.5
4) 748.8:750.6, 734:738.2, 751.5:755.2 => 0.10 nm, 48.4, 51.3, 50.7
